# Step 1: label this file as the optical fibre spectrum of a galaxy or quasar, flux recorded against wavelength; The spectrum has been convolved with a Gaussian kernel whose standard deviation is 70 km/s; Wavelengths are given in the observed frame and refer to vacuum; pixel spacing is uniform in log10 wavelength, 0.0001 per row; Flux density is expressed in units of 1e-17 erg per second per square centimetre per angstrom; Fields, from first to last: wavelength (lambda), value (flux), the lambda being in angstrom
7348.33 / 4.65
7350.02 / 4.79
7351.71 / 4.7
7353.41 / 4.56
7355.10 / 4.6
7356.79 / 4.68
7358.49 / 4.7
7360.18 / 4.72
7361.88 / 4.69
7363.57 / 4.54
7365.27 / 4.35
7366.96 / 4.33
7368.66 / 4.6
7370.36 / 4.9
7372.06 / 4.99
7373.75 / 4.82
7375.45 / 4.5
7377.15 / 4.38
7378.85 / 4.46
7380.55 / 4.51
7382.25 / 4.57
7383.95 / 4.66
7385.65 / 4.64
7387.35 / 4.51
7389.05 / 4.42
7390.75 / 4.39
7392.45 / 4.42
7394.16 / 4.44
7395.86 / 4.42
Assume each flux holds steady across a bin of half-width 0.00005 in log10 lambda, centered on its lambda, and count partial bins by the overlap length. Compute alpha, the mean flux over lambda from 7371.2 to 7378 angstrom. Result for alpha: 4.67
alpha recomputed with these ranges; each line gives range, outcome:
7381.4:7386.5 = 4.62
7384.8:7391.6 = 4.49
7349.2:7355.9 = 4.66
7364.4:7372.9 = 4.63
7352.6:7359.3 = 4.64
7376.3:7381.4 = 4.45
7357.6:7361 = 4.71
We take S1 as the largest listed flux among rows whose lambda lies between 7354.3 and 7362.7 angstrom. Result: 4.72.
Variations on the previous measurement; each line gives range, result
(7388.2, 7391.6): 4.42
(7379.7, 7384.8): 4.66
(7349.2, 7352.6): 4.79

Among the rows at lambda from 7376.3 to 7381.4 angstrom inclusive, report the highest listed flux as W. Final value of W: 4.51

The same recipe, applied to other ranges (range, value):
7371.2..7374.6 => 4.99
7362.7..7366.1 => 4.54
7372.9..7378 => 4.82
